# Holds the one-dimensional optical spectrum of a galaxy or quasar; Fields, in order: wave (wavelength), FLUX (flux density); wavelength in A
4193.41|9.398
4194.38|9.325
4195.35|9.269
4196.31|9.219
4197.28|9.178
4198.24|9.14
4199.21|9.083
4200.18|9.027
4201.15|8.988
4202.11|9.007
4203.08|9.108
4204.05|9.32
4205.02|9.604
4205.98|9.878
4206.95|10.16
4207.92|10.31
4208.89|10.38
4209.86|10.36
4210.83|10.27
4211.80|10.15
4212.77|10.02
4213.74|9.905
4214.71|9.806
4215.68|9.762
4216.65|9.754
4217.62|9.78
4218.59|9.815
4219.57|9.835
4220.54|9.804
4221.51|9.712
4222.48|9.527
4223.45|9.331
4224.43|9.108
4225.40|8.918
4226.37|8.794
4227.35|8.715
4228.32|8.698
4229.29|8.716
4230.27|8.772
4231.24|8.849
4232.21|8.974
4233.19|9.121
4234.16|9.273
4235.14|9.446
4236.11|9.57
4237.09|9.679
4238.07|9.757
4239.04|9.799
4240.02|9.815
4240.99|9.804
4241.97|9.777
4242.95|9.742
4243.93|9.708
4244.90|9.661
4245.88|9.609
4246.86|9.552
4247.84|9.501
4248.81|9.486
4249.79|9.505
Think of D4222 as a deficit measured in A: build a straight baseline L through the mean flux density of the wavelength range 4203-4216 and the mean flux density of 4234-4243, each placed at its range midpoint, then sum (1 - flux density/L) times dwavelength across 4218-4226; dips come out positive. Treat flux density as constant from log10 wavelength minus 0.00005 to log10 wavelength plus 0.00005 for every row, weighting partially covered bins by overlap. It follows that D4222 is 0.3 A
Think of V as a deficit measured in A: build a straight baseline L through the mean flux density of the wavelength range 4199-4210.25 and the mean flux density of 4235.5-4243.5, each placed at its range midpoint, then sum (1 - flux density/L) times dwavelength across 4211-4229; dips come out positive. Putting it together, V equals 0.25 A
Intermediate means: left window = 9.61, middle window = 9.53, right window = 9.73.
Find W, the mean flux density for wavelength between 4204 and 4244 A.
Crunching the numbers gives 9.58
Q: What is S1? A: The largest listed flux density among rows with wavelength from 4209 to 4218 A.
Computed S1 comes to 10.36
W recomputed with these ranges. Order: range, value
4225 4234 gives 8.86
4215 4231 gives 9.31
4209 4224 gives 9.86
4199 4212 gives 9.69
